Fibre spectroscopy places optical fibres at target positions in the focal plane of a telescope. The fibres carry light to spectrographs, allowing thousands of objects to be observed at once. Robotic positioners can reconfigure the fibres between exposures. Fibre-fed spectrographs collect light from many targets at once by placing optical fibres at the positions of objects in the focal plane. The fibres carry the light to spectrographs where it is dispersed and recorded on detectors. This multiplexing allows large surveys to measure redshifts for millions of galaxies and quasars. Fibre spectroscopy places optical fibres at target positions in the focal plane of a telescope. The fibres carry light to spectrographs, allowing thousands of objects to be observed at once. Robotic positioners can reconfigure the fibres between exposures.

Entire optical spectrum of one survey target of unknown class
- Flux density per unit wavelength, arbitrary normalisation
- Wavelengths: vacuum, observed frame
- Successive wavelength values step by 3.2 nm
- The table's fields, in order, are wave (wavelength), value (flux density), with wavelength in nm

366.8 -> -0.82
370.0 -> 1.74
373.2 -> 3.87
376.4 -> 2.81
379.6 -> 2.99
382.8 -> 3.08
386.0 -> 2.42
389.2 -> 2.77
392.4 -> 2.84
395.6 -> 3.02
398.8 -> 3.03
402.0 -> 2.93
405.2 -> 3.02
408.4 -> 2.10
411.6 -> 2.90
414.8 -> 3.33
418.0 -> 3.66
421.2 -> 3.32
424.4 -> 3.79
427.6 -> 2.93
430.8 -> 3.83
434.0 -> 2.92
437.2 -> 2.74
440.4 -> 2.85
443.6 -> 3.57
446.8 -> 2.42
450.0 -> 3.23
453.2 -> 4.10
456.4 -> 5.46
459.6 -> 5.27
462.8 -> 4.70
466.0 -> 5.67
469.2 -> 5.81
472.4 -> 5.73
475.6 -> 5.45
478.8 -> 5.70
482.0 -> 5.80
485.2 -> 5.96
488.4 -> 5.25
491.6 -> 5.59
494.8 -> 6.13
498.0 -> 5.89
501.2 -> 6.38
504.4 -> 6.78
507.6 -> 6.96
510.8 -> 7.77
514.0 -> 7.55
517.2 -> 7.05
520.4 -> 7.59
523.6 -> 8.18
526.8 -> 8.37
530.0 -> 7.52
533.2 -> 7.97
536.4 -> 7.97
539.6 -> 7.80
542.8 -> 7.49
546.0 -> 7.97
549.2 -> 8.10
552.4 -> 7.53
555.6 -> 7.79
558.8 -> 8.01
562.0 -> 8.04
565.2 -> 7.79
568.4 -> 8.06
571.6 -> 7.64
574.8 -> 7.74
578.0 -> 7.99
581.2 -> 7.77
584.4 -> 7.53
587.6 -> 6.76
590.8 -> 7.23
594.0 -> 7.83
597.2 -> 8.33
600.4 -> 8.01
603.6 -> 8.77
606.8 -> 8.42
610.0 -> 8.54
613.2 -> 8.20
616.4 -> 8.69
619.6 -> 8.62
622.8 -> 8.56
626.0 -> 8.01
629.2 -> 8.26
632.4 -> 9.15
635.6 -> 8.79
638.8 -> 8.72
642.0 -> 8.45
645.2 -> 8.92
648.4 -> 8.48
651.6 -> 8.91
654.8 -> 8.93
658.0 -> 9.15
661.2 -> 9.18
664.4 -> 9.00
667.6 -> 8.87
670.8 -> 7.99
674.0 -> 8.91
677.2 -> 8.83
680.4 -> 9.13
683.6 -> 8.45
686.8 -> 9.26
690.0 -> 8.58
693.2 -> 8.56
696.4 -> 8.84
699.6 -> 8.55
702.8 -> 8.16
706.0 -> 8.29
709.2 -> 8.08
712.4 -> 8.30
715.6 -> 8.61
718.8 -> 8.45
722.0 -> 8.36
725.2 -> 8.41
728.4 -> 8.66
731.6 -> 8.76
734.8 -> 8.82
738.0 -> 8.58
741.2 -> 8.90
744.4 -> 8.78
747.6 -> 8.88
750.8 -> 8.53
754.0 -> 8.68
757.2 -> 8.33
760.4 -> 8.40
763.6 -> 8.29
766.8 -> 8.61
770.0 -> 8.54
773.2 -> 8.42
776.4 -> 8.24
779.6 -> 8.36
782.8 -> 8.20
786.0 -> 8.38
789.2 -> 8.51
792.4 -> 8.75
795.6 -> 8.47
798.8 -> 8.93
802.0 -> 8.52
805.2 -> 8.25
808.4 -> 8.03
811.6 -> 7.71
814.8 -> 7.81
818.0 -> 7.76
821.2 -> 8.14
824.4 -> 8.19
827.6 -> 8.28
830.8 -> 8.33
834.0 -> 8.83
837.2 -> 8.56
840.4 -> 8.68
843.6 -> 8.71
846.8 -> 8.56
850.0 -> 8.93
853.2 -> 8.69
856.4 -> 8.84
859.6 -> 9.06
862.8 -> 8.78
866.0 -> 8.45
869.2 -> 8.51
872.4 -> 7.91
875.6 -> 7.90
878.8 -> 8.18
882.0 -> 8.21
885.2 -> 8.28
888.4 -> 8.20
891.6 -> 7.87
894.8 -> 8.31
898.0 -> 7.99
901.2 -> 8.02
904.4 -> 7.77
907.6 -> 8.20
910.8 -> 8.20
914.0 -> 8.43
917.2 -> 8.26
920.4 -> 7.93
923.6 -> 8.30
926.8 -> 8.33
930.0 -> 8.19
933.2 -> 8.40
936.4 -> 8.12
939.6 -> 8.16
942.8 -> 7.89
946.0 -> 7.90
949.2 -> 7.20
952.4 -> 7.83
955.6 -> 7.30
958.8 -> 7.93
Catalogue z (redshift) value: 0.137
